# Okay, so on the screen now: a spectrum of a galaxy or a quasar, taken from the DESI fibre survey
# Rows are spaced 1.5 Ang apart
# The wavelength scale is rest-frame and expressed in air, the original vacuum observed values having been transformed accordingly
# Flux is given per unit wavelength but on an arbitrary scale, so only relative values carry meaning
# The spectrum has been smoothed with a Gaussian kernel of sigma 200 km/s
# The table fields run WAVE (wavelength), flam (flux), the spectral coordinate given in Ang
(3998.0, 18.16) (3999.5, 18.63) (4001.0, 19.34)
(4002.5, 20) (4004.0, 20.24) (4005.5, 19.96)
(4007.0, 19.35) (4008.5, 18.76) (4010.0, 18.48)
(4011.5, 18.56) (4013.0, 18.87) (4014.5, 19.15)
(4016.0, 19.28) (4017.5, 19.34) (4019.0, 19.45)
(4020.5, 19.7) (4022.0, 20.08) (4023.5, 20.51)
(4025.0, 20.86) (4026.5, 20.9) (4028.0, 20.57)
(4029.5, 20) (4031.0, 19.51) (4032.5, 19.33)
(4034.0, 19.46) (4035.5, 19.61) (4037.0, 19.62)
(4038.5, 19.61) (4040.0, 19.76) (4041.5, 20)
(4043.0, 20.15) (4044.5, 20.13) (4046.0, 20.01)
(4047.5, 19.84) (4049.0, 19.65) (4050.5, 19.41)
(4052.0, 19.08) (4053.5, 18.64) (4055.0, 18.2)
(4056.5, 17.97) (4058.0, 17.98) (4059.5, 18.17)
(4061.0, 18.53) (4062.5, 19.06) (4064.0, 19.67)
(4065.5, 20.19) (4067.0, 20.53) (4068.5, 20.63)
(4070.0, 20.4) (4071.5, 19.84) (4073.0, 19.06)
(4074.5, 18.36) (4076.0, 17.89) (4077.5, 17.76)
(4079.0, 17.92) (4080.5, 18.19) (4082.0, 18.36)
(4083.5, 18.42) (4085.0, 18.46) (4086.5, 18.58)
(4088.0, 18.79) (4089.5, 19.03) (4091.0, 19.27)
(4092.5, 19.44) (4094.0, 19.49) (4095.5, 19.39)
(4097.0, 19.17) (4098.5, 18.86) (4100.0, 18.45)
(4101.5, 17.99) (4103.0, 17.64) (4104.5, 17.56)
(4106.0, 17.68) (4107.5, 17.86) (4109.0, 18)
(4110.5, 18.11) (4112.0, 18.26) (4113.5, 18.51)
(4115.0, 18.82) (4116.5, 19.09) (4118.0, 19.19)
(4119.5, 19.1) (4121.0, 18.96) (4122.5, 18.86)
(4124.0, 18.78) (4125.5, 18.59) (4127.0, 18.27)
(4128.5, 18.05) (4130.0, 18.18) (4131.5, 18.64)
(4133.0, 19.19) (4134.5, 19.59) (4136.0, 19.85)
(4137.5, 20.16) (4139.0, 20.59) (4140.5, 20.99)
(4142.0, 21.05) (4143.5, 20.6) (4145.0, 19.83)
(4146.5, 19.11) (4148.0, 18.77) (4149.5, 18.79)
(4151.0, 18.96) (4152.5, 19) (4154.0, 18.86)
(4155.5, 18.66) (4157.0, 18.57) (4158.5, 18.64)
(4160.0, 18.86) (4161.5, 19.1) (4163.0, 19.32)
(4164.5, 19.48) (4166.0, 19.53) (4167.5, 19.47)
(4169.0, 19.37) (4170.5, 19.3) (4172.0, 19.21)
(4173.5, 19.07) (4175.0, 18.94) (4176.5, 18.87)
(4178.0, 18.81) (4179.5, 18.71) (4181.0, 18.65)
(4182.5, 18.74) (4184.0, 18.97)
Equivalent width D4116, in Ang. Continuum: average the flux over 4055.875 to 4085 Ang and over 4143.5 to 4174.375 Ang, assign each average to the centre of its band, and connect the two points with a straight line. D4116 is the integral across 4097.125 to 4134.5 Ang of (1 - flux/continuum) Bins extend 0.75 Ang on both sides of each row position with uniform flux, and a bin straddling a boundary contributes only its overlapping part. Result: 1.05 Ang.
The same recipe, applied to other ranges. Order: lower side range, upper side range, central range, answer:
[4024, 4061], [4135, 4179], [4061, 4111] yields 1.7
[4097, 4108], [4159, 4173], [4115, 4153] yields -1.2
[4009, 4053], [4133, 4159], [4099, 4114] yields 1.2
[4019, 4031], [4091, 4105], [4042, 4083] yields 0.8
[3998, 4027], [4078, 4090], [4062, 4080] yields -0.6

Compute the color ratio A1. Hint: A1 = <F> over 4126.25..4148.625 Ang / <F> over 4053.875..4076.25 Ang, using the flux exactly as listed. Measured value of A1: 1.0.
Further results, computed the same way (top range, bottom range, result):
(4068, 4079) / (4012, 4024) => 0.97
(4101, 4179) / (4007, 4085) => 0.98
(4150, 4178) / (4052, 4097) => 1.01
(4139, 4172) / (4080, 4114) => 1.05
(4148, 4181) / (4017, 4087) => 0.98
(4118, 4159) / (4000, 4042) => 0.98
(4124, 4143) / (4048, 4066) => 1.03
